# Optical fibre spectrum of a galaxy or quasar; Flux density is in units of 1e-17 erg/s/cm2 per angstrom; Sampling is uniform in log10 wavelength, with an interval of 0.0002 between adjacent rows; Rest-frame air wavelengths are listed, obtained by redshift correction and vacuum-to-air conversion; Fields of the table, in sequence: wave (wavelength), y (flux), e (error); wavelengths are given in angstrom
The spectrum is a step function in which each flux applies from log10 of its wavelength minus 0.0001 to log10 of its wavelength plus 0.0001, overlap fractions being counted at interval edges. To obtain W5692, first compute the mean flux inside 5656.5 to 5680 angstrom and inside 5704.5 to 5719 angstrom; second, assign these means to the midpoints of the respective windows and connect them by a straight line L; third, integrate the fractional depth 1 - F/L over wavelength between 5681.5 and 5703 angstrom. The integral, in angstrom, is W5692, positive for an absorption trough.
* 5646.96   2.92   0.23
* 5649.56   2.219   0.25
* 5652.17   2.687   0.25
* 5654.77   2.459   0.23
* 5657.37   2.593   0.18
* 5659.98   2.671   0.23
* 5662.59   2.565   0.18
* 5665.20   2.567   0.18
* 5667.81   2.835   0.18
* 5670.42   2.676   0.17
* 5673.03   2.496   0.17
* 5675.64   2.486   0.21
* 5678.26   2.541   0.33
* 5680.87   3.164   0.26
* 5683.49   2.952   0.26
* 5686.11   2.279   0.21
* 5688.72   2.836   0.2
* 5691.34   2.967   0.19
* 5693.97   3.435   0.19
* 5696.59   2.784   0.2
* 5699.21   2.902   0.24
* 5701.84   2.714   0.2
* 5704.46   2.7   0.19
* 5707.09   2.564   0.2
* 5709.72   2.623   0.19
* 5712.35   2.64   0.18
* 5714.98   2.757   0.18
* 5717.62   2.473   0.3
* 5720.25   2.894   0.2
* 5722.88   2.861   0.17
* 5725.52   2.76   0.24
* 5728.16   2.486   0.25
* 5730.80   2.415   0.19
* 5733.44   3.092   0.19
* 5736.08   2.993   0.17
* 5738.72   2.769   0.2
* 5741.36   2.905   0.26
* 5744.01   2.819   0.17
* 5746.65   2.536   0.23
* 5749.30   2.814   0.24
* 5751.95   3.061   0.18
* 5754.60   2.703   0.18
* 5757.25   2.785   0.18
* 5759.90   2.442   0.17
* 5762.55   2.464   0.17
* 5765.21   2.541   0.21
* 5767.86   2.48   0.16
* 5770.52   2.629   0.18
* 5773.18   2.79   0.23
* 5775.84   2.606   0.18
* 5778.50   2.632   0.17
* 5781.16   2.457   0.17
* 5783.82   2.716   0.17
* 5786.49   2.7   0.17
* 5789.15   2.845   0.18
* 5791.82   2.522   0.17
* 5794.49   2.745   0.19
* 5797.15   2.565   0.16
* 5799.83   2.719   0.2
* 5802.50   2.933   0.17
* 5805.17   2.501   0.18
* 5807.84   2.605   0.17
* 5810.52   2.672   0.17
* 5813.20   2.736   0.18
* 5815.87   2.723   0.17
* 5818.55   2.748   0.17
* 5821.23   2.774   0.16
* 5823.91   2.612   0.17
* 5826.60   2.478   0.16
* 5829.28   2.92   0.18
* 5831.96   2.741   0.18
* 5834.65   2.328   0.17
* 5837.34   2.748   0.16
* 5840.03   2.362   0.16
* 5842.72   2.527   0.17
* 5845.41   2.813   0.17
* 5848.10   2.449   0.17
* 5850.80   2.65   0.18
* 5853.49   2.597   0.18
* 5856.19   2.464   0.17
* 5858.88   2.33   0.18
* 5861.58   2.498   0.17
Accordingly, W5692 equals -2.1 angstrom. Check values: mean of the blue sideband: 2.61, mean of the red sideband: 2.62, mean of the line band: 2.87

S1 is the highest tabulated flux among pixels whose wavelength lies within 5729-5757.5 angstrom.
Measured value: 3.092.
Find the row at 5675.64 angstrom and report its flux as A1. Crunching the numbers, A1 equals 2.486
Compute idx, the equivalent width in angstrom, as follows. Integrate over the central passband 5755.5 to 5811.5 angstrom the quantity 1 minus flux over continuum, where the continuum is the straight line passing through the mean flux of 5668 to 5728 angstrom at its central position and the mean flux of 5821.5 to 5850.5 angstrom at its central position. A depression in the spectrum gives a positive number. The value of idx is 0.5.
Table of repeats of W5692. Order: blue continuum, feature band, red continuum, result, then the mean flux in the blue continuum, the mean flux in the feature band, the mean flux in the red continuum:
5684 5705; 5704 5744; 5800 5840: 0.9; 2.84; 2.73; 2.67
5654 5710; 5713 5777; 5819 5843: -0.8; 2.72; 2.71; 2.62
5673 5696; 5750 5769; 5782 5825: 0.6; 2.81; 2.65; 2.69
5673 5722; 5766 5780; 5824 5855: 0.3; 2.76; 2.62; 2.6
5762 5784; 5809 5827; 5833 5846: -0.9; 2.59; 2.69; 2.54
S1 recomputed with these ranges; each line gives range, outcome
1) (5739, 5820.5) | 3.061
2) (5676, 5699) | 3.435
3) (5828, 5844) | 2.92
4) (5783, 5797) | 2.845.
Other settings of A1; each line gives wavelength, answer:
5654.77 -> 2.459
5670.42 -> 2.676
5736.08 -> 2.993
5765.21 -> 2.541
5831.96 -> 2.741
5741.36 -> 2.905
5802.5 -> 2.933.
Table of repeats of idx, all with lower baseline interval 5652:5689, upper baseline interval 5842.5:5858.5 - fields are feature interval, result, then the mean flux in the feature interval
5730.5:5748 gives -1.3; 2.81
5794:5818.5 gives -0.9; 2.69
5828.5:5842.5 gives -0.1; 2.6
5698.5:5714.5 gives -0.3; 2.69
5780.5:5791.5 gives -0.3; 2.68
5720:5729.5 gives -0.4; 2.73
